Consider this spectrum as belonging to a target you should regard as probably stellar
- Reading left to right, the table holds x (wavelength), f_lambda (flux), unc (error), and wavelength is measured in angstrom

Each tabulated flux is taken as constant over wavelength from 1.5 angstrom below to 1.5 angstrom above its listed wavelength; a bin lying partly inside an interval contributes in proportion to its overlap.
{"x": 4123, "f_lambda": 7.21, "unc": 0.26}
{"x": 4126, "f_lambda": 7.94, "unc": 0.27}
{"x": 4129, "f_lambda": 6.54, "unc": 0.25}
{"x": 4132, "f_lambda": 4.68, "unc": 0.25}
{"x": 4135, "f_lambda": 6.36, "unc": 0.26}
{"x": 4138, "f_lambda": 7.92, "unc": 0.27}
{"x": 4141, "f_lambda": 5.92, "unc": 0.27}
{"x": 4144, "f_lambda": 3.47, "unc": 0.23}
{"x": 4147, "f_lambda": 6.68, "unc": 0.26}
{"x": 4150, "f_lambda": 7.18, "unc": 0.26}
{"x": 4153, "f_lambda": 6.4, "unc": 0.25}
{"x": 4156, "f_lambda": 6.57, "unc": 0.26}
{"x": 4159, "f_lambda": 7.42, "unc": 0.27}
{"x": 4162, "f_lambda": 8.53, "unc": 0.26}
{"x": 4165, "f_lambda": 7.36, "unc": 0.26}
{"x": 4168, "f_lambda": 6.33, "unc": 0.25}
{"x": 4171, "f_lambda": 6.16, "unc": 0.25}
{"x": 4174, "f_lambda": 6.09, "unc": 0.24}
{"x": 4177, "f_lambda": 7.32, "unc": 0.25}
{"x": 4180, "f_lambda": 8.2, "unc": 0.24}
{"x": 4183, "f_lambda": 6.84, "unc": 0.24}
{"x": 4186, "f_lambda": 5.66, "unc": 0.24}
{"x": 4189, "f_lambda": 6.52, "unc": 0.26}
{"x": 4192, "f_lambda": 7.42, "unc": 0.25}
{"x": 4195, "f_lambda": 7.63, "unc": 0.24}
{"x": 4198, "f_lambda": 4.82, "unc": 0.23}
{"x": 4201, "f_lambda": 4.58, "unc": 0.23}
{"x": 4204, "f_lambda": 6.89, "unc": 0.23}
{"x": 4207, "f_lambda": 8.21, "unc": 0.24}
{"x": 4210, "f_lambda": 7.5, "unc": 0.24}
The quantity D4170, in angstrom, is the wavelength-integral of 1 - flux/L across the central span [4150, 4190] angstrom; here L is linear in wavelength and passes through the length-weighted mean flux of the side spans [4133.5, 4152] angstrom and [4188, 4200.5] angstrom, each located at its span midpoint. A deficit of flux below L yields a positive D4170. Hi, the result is -3.4 angstrom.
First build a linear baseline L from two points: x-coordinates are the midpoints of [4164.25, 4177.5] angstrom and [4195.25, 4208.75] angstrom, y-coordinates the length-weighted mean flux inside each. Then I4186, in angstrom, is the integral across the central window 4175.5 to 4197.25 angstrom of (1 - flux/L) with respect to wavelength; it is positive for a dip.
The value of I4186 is -2.0 angstrom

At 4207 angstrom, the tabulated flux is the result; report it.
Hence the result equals 8.21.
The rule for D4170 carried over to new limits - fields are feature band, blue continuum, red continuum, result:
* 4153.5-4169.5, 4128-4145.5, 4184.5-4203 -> -3.4 angstrom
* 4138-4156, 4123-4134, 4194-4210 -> 1.0 angstrom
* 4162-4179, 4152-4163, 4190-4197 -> 0.9 angstrom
